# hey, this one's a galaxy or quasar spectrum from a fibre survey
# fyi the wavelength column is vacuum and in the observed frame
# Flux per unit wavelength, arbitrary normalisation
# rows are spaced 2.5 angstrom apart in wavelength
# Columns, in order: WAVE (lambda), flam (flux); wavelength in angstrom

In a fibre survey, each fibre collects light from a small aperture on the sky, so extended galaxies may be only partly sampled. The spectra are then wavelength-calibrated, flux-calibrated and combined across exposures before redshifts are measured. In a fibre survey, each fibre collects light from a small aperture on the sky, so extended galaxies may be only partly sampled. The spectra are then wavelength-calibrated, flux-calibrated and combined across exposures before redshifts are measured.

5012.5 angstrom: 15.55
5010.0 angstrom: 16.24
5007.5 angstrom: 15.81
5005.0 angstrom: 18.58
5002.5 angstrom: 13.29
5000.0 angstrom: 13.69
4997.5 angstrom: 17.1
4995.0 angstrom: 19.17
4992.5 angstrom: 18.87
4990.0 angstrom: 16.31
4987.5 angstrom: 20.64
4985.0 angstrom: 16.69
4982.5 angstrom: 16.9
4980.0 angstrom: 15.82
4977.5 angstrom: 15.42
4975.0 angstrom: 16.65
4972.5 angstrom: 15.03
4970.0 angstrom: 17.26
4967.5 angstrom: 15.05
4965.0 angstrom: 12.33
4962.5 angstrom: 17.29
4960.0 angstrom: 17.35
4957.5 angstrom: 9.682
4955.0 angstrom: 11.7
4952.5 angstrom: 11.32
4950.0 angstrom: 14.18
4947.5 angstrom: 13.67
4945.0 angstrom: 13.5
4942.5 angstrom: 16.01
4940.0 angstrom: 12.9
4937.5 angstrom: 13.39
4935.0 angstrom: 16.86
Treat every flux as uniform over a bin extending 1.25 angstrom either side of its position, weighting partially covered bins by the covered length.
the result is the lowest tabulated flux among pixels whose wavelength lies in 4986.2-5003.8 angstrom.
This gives 13.29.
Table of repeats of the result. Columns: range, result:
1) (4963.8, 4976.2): 12.33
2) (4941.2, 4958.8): 9.682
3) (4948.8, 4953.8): 11.32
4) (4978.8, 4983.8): 15.82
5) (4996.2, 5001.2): 13.69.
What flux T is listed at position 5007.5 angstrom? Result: 15.81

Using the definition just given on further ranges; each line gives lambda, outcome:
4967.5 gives 15.05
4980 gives 15.82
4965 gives 12.33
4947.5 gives 13.67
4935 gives 16.86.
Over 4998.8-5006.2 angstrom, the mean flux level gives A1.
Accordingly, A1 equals 15.2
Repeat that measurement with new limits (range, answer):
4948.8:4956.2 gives 12.4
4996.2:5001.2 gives 15.4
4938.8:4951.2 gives 14.1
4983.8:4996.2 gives 18.3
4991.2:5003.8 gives 16.4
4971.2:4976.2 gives 15.8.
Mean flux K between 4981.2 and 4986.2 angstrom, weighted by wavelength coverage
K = 16.8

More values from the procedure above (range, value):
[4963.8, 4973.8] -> 14.9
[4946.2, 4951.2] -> 13.9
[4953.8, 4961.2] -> 12.9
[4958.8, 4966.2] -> 15.7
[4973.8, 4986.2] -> 16.3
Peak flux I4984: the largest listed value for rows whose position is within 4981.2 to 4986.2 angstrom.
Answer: 16.9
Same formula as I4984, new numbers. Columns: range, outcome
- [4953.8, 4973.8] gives 17.35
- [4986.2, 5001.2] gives 20.64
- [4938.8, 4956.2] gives 16.01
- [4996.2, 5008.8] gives 18.58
